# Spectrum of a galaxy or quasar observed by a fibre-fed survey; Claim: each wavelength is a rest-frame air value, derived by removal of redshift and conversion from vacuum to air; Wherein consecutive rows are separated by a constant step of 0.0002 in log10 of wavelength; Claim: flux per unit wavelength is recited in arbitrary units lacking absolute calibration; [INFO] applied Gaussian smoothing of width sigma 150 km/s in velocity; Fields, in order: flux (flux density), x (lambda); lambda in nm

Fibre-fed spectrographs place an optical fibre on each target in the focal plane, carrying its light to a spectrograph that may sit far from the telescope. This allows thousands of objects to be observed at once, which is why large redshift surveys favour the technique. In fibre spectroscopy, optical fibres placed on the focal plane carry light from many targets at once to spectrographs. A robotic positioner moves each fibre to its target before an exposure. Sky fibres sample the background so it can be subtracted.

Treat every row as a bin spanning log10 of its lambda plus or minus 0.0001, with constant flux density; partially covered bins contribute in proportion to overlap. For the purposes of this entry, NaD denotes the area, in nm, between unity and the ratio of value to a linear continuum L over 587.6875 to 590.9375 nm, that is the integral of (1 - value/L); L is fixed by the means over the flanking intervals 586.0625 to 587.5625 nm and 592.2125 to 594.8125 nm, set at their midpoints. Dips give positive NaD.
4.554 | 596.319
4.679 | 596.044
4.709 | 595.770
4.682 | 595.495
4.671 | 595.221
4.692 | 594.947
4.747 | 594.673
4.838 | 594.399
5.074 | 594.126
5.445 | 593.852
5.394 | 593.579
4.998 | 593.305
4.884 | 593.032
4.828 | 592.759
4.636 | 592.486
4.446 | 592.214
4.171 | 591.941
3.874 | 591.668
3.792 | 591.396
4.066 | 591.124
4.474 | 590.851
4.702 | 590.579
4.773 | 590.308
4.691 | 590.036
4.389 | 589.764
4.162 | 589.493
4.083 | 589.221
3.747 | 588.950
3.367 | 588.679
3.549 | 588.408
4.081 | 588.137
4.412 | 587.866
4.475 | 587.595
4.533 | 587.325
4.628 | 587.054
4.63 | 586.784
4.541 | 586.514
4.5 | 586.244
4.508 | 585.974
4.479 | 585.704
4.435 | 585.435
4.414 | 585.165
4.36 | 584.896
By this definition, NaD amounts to 0.350 nm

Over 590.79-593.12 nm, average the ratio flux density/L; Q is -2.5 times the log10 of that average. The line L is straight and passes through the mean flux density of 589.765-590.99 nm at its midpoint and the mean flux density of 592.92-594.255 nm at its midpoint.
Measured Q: 0.13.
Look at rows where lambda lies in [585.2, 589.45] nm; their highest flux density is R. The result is 4.63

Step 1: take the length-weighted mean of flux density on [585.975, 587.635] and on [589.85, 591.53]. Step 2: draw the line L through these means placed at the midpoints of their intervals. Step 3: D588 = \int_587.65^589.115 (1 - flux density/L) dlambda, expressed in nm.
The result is 0.204 nm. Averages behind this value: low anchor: 4.55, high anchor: 4.42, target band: 3.87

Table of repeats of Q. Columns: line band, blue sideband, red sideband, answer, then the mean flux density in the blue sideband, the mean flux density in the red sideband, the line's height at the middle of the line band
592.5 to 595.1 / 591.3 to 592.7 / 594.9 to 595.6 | -0.113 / 4.23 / 4.68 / 4.48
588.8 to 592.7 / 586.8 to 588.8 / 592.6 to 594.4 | 0.085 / 4.18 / 5.08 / 4.65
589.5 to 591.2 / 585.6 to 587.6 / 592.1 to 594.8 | 0.059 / 4.54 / 4.93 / 4.76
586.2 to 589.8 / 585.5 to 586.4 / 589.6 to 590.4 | 0.083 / 4.49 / 4.59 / 4.54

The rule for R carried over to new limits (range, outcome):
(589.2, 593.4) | 4.998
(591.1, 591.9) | 4.066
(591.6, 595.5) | 5.445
